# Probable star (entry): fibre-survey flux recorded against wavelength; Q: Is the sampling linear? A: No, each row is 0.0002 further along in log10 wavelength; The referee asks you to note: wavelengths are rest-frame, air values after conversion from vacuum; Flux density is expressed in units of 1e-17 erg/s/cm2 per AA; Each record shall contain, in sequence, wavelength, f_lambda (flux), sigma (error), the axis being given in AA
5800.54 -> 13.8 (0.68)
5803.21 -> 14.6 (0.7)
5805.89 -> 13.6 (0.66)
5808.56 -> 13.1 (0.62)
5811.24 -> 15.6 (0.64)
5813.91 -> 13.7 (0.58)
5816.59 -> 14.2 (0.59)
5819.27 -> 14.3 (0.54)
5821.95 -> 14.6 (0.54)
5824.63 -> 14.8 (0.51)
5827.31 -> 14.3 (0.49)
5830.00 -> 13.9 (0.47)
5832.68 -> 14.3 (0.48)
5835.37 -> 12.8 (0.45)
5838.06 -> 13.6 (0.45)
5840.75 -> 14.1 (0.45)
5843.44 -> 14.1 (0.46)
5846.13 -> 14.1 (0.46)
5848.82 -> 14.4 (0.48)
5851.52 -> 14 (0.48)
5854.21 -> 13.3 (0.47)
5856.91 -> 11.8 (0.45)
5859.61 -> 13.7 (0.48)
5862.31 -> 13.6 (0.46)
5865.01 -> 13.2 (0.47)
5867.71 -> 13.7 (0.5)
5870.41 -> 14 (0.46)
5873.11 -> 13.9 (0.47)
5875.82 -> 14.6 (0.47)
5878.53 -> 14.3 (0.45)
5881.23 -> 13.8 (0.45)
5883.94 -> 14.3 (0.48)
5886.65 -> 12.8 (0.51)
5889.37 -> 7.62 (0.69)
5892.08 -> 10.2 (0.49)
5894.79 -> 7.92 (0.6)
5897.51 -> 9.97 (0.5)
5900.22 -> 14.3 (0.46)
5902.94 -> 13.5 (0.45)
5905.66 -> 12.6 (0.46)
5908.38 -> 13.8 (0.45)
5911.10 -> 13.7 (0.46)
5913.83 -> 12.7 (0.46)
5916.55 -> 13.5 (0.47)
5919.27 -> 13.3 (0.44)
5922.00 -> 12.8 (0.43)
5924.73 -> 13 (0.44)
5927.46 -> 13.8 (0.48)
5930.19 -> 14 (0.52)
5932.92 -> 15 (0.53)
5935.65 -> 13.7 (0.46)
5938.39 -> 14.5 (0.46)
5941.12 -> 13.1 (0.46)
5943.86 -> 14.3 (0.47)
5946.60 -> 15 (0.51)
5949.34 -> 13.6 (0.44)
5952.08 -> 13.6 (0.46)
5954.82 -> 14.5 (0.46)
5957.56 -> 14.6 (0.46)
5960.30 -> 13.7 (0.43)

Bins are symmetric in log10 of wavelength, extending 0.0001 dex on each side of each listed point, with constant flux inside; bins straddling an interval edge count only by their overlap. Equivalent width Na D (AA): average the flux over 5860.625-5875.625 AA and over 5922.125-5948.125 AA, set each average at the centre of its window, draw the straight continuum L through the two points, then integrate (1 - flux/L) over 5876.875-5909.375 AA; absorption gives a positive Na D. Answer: 4.1 AA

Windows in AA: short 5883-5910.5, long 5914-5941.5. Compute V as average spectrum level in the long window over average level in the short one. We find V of 1.2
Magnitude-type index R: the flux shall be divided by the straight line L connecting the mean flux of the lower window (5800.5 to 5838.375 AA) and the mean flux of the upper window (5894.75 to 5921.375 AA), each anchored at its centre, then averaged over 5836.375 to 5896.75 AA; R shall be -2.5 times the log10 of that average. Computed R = 0.03 mag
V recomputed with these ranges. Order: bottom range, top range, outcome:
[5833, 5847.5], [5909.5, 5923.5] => 0.96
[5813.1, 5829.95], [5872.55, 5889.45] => 0.94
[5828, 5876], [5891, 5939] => 0.94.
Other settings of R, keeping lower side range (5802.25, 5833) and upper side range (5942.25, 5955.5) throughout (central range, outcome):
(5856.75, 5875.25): 0.05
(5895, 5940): 0.07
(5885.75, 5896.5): 0.44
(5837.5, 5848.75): 0.01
